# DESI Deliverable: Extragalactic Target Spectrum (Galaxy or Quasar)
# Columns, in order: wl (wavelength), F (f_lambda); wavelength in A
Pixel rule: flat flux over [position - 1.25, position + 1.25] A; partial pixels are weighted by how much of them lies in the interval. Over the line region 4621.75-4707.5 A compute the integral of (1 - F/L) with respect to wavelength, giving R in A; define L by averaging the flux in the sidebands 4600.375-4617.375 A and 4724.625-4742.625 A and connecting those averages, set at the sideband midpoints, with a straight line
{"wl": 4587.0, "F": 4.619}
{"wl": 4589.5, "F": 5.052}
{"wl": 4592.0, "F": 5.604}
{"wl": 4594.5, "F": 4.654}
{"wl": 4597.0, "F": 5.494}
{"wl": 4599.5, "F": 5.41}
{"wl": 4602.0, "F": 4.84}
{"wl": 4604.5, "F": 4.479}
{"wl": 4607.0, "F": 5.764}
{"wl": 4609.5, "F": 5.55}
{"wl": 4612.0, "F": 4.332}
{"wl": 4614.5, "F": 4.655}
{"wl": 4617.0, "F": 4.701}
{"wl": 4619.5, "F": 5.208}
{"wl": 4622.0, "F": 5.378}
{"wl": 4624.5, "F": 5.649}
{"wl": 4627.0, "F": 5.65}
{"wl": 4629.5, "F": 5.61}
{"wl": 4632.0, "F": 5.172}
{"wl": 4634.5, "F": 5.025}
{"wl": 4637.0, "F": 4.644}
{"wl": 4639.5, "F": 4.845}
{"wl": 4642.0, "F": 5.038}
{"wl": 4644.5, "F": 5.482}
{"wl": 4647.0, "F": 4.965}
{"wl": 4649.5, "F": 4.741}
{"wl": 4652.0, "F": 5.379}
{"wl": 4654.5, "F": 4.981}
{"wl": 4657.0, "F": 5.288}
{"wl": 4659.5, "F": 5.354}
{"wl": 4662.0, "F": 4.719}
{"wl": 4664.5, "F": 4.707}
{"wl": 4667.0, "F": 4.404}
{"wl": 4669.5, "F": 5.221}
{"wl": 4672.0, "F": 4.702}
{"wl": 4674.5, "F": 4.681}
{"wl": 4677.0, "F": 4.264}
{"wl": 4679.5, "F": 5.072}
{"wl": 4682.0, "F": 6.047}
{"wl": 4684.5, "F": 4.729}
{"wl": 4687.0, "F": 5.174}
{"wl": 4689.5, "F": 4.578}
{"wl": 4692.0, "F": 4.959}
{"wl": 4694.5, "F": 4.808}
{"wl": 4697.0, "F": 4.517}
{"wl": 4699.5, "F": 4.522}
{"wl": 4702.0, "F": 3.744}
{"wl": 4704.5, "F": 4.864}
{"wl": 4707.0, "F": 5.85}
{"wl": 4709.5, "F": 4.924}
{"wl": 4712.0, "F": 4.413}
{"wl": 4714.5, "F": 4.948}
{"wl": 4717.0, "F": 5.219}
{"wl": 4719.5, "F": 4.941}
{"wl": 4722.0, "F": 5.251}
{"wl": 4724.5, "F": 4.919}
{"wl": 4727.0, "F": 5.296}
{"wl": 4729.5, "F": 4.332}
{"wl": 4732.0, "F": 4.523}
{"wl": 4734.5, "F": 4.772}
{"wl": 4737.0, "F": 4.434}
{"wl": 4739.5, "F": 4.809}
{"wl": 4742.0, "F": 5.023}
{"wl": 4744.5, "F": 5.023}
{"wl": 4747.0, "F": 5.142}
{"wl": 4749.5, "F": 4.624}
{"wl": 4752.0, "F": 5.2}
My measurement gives -2.4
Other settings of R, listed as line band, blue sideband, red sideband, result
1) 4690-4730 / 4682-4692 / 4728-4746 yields 0.13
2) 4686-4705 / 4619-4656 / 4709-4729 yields 1.51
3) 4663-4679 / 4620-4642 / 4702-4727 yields 1.35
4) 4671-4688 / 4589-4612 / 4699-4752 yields 0.04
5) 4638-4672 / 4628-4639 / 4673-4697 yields 0.17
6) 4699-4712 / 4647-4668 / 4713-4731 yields 0.54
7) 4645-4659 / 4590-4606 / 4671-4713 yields -0.50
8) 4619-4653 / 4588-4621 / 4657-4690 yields -1.39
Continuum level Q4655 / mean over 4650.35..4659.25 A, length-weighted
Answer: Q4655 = 5.21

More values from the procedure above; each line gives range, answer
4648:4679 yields 4.88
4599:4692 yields 5.03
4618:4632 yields 5.46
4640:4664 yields 5.08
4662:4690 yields 4.87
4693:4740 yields 4.79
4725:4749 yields 4.81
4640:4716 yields 4.9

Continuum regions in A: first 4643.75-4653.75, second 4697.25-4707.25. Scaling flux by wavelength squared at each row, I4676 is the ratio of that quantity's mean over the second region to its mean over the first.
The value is 0.9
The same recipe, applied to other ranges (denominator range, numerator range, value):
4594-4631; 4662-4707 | 0.96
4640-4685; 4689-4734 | 0.99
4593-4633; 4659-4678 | 0.94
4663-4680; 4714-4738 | 1.06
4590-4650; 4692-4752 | 0.99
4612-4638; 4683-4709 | 0.96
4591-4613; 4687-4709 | 0.97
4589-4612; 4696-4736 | 0.98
